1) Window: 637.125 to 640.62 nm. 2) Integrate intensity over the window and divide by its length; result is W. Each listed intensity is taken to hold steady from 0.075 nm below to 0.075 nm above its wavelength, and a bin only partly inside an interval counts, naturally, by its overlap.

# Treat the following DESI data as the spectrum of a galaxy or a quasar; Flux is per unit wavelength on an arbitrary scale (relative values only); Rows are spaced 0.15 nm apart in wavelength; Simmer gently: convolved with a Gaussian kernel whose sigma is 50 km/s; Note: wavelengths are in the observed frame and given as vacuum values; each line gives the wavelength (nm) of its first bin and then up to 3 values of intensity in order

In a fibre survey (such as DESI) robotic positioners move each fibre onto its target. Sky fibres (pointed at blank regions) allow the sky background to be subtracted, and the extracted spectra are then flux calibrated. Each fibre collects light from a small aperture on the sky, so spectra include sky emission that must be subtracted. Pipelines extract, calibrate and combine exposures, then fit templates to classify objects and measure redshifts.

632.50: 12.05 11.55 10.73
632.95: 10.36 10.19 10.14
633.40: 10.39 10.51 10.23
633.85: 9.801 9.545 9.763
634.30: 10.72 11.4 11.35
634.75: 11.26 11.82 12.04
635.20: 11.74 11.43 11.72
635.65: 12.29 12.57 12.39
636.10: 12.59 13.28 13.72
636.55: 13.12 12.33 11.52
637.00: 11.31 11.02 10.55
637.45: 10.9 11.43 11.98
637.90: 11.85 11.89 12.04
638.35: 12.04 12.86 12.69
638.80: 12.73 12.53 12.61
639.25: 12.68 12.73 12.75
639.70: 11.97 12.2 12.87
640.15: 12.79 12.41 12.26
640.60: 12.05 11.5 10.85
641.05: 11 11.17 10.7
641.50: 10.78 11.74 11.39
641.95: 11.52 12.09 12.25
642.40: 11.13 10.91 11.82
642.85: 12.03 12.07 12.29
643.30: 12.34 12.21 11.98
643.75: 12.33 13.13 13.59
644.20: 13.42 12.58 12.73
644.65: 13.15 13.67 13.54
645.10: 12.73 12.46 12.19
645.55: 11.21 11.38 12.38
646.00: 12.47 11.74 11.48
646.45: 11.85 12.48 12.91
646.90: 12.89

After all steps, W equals 12.2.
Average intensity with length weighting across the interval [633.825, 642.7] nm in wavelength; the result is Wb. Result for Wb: 11.8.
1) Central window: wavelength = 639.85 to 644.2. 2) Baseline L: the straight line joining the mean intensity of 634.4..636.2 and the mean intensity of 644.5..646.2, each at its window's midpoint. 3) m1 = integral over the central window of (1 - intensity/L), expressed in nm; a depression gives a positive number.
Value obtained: 0.13 nm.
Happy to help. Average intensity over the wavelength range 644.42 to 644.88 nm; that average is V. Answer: 13.2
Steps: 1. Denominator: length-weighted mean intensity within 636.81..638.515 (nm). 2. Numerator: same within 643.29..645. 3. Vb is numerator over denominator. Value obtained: 1.1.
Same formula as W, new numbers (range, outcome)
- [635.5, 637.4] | 12.2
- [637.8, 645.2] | 12.2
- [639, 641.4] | 12.1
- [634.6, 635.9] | 11.8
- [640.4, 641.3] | 11.4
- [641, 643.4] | 11.6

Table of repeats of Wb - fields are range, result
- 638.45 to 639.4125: 12.7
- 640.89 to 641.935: 11.1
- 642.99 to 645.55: 12.7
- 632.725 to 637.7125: 11.3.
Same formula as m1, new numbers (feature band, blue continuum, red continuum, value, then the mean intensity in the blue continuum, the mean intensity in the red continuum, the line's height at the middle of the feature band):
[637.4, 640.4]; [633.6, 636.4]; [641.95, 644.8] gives -0.10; 11.5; 12.3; 11.9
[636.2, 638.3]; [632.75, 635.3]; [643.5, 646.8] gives -0.13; 10.7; 12.5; 11.2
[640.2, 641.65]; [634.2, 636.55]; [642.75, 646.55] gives 0.10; 12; 12.4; 12.3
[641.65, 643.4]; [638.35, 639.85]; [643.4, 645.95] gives 0.11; 12.6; 12.6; 12.6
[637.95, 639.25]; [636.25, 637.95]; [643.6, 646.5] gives -0.05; 11.9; 12.5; 12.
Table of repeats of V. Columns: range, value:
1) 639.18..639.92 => 12.5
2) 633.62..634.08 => 9.86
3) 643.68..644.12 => 13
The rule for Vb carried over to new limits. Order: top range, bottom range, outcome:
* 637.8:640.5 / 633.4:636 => 1.11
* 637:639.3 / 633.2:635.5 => 1.10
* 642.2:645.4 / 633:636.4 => 1.11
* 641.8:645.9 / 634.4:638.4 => 1.03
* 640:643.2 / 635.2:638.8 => 0.97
